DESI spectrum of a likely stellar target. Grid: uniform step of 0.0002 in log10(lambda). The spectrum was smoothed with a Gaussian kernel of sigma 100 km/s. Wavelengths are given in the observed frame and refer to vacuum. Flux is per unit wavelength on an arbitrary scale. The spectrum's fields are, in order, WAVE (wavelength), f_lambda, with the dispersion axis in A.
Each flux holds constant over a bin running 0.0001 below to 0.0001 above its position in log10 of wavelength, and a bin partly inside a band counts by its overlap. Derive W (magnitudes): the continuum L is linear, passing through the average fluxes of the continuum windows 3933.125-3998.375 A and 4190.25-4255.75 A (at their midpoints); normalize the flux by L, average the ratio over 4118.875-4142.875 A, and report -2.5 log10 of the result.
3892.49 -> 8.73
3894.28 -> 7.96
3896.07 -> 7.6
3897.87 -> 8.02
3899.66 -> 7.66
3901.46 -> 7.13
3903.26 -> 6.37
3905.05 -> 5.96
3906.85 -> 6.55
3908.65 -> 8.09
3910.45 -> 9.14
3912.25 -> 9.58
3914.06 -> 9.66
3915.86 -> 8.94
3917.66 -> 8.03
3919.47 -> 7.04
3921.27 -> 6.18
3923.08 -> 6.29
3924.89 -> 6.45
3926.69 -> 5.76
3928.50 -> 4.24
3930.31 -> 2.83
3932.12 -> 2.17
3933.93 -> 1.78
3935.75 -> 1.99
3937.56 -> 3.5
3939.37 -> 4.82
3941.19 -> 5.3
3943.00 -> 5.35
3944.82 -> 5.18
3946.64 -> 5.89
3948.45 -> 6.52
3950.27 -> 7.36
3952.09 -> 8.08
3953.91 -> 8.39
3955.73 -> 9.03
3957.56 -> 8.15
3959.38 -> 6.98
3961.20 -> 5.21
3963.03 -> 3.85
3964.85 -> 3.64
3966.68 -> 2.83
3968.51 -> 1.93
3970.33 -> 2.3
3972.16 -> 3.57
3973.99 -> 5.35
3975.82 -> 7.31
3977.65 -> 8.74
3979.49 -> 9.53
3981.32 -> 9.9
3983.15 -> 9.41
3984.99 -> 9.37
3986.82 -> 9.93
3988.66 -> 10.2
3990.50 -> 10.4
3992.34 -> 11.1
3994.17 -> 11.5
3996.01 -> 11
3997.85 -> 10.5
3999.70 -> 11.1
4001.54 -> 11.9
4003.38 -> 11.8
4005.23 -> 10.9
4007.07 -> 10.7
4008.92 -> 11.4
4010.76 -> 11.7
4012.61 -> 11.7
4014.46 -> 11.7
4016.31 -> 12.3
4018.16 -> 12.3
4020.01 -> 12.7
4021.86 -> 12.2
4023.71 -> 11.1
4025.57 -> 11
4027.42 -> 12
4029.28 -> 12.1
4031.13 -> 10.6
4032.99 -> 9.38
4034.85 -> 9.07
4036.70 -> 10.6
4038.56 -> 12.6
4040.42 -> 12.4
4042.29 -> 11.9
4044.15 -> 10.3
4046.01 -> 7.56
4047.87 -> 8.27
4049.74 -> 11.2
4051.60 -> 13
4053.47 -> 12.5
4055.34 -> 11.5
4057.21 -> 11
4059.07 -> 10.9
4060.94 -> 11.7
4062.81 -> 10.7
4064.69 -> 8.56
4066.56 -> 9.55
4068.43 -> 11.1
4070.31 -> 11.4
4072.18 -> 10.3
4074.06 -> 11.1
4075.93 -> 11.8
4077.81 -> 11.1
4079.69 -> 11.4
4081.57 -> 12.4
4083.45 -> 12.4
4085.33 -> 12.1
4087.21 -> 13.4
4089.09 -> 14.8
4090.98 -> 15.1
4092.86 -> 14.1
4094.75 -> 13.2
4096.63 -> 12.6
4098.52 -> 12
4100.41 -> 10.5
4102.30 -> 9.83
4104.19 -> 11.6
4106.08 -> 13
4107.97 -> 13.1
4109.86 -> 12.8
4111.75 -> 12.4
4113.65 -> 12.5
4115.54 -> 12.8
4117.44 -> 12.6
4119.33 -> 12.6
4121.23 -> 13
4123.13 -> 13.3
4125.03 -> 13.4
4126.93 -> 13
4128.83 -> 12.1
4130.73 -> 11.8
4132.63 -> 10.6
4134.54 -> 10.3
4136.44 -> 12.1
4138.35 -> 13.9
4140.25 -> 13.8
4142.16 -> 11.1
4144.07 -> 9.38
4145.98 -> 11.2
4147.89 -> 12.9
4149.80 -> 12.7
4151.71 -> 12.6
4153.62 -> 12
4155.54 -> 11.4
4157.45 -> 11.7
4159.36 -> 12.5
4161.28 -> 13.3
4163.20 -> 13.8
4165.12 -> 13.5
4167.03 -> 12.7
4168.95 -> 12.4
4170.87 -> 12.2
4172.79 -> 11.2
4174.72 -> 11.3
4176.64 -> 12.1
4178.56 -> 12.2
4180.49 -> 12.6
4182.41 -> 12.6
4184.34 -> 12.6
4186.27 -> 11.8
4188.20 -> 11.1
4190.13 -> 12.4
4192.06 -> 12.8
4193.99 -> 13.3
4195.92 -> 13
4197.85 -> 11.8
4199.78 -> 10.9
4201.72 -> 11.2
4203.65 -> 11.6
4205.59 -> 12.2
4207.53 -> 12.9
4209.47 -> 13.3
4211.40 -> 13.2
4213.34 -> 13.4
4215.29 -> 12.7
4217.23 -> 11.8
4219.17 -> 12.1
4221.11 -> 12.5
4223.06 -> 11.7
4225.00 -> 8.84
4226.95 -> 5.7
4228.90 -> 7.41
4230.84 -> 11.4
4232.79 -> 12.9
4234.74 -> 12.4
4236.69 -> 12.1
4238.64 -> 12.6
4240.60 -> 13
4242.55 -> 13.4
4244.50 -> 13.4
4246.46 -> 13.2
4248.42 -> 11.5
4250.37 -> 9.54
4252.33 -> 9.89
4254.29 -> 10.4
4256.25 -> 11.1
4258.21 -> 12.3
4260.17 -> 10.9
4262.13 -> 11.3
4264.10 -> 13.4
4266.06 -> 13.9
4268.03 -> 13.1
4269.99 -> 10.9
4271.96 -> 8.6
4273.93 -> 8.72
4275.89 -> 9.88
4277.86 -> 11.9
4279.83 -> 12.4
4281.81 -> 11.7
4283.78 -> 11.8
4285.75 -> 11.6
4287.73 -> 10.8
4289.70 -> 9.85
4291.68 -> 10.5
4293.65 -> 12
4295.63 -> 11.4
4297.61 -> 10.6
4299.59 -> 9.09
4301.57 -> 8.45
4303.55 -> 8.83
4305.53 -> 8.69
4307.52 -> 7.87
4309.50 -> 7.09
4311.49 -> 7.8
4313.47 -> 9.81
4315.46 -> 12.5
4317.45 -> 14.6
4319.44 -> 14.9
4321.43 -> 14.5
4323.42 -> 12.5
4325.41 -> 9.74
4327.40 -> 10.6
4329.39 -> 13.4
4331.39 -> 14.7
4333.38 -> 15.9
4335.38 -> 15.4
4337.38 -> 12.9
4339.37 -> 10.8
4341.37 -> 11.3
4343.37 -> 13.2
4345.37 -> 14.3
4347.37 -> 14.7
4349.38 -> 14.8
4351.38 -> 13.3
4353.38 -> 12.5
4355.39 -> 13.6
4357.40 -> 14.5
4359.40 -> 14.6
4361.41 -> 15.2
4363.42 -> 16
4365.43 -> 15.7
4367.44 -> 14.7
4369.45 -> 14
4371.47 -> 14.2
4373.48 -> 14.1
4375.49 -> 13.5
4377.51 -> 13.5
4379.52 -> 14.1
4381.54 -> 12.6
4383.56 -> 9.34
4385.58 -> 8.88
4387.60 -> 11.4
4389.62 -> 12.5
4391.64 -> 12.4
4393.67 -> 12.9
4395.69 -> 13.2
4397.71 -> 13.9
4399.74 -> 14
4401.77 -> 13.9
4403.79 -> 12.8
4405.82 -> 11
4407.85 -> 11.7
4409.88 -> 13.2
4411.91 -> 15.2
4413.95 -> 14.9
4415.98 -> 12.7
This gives -0.23 mag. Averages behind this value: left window 6.83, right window 11.8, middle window 12.4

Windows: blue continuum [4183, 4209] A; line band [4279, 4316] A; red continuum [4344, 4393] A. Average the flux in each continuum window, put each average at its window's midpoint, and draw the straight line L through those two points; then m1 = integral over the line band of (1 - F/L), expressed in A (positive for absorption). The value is 8.1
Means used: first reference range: 12.1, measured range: 10.1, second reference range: 13.5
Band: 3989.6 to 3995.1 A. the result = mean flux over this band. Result 11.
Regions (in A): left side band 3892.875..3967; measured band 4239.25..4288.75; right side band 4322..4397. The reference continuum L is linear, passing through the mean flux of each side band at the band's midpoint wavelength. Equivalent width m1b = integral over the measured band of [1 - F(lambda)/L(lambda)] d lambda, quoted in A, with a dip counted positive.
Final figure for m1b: 0.7 A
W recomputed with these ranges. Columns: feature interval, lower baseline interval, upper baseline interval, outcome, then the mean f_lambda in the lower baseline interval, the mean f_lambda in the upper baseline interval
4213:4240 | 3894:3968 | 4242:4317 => -0.11 mag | 6.19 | 10.8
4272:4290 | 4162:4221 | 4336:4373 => 0.21 mag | 12.4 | 13.9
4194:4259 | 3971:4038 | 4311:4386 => 0.05 mag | 10.4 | 13.3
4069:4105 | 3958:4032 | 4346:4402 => -0.17 mag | 9.35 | 13.5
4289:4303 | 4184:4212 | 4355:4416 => 0.25 mag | 12.3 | 13.4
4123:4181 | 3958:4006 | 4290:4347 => -0.23 mag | 8.09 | 11.6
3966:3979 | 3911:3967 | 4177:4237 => 0.36 mag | 5.89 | 11.8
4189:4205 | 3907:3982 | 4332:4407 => -0.17 mag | 6.01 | 13.4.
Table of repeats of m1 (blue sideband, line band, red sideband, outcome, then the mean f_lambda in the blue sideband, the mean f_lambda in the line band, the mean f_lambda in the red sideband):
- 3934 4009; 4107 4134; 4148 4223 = -4.13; 7.51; 12.5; 12.4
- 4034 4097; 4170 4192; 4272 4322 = -1.93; 11.5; 12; 10.6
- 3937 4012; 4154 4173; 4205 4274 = -3.50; 7.89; 12.5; 11.6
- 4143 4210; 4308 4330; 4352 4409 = 2.48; 12.2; 11.5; 13.2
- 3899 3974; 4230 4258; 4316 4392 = -1.32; 5.83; 11.9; 13.4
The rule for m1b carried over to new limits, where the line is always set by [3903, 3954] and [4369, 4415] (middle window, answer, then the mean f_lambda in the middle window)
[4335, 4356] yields -1.8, 13.3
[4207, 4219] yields -3.0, 12.8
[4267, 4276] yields 0.7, 10.3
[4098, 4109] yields -3.8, 11.7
